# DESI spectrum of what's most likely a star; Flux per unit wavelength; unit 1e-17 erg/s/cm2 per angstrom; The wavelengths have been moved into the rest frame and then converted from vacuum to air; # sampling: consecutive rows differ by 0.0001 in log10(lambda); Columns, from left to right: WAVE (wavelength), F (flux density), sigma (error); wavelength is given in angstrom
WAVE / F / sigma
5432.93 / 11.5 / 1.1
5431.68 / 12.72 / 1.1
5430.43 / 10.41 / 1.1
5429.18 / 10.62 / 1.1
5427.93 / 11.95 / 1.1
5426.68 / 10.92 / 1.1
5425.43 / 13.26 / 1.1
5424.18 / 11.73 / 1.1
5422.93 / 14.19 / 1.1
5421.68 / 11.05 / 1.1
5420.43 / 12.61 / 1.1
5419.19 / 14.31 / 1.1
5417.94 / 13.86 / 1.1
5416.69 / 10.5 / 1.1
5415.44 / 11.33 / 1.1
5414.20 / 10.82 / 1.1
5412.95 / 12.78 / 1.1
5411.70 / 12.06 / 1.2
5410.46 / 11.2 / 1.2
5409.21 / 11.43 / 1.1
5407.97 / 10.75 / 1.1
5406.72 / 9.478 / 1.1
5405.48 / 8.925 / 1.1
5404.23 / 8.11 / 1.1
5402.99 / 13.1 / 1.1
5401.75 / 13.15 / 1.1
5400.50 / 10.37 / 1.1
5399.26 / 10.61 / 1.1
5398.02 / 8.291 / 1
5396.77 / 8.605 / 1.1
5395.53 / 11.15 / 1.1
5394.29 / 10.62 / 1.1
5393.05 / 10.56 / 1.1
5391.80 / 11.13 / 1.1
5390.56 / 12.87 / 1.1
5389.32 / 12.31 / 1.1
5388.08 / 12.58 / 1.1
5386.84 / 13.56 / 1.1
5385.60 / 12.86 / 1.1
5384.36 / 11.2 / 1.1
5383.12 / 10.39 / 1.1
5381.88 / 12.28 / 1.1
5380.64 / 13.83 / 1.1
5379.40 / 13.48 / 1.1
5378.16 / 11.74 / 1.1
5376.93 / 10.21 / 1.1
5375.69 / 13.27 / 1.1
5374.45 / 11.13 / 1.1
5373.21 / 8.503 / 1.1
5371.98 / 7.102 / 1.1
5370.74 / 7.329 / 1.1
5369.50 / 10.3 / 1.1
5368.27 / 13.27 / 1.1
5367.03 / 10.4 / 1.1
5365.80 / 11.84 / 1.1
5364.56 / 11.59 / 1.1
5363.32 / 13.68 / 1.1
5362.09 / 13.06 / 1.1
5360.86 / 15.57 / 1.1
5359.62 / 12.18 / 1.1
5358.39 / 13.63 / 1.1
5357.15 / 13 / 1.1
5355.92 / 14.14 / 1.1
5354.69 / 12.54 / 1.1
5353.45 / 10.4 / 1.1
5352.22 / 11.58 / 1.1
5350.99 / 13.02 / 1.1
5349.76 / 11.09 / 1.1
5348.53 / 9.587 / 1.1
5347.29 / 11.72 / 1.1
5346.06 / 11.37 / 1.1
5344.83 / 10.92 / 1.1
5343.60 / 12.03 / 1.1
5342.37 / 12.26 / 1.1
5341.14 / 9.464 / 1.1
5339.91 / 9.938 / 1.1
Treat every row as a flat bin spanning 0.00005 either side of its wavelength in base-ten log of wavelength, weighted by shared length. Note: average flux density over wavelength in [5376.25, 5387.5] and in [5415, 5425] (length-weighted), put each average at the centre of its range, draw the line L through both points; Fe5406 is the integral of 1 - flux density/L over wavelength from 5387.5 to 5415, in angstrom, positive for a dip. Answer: 3.1 angstrom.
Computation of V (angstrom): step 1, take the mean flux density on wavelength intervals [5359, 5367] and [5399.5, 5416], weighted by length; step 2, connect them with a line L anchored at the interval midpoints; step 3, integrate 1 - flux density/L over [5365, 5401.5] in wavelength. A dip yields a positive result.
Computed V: 2.6 angstrom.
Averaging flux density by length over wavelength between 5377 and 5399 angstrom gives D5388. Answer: 11.6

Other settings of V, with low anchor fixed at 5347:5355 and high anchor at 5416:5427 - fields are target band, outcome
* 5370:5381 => 1.04 angstrom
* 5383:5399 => 1.01 angstrom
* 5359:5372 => -0.11 angstrom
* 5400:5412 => 1.40 angstrom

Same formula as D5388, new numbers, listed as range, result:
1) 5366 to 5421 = 11.2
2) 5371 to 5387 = 11.4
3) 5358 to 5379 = 11.5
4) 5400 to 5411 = 10.7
